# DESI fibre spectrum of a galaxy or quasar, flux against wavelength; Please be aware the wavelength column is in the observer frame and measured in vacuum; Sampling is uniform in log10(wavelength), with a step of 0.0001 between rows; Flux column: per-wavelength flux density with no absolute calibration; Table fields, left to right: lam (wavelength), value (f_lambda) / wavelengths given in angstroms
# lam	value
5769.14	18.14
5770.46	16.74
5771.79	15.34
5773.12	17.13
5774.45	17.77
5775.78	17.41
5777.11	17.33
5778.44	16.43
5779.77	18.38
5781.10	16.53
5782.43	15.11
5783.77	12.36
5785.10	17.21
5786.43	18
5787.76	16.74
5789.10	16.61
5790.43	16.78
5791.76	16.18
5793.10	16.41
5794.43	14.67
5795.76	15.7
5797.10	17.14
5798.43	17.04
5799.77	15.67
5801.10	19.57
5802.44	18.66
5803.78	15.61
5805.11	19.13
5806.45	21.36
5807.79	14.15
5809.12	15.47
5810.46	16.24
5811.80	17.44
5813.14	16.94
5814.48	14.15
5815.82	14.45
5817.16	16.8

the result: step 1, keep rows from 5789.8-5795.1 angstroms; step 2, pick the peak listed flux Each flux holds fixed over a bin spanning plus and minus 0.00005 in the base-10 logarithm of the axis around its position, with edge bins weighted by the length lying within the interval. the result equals 16.78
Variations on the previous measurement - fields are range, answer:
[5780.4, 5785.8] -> 17.21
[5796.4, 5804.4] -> 19.57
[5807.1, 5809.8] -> 15.47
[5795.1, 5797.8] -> 17.14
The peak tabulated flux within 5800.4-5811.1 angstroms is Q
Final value 21.36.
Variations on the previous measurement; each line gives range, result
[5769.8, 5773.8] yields 17.13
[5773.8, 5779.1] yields 17.77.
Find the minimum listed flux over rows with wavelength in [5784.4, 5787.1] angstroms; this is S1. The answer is 17.21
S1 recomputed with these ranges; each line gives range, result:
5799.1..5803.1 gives 15.67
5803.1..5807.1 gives 15.61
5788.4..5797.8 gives 14.67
